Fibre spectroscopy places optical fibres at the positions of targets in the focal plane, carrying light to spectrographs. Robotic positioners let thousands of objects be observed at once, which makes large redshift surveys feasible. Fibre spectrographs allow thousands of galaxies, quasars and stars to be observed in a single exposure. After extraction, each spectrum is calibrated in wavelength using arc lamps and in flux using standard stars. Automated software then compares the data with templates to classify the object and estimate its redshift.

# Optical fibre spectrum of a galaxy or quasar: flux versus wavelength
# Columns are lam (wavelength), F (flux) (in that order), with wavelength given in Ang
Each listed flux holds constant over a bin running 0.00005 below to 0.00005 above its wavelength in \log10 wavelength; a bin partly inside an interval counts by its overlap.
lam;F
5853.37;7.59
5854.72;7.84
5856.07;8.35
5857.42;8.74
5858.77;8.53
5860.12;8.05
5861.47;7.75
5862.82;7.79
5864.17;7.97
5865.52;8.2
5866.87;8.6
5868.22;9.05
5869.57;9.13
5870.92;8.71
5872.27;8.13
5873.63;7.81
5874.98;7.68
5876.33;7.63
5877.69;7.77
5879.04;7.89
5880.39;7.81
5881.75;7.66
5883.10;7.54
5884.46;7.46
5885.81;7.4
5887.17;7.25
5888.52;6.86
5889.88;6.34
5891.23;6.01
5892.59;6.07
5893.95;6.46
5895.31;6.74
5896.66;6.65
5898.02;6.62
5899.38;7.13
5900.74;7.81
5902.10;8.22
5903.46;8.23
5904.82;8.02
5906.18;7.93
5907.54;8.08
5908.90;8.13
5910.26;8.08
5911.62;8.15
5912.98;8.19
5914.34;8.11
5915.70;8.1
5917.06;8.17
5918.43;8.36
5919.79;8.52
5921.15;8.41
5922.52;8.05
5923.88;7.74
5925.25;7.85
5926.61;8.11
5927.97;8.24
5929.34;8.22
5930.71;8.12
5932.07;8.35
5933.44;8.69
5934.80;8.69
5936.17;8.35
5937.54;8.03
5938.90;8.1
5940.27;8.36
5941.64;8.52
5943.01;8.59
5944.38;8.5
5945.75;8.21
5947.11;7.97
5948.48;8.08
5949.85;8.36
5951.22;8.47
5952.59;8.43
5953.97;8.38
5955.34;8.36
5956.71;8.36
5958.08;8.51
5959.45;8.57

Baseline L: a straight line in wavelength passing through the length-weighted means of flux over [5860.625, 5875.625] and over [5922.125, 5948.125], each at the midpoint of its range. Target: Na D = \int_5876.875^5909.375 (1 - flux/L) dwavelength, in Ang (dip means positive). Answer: 3.6 Ang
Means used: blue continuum 8.26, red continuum 8.25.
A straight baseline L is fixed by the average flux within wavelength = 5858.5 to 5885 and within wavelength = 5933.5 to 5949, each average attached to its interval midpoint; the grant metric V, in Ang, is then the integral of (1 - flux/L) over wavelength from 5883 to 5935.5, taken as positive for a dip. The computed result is 3.1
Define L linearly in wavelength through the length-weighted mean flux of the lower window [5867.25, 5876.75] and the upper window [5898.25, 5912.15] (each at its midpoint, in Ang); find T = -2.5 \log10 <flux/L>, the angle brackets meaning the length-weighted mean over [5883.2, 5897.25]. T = 0.20 mag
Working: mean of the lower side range 8.34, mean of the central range 6.76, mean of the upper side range 7.93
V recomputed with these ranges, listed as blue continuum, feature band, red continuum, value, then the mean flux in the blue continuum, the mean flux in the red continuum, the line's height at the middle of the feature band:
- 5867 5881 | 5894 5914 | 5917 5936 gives 1.32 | 8.18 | 8.25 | 8.22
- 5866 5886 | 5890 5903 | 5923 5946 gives 2.02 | 8.04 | 8.27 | 8.12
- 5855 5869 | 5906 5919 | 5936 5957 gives 0.27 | 8.3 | 8.31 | 8.31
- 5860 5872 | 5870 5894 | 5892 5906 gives 1.32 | 8.37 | 7.23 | 7.82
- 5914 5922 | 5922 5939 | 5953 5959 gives 0.25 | 8.28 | 8.41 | 8.32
